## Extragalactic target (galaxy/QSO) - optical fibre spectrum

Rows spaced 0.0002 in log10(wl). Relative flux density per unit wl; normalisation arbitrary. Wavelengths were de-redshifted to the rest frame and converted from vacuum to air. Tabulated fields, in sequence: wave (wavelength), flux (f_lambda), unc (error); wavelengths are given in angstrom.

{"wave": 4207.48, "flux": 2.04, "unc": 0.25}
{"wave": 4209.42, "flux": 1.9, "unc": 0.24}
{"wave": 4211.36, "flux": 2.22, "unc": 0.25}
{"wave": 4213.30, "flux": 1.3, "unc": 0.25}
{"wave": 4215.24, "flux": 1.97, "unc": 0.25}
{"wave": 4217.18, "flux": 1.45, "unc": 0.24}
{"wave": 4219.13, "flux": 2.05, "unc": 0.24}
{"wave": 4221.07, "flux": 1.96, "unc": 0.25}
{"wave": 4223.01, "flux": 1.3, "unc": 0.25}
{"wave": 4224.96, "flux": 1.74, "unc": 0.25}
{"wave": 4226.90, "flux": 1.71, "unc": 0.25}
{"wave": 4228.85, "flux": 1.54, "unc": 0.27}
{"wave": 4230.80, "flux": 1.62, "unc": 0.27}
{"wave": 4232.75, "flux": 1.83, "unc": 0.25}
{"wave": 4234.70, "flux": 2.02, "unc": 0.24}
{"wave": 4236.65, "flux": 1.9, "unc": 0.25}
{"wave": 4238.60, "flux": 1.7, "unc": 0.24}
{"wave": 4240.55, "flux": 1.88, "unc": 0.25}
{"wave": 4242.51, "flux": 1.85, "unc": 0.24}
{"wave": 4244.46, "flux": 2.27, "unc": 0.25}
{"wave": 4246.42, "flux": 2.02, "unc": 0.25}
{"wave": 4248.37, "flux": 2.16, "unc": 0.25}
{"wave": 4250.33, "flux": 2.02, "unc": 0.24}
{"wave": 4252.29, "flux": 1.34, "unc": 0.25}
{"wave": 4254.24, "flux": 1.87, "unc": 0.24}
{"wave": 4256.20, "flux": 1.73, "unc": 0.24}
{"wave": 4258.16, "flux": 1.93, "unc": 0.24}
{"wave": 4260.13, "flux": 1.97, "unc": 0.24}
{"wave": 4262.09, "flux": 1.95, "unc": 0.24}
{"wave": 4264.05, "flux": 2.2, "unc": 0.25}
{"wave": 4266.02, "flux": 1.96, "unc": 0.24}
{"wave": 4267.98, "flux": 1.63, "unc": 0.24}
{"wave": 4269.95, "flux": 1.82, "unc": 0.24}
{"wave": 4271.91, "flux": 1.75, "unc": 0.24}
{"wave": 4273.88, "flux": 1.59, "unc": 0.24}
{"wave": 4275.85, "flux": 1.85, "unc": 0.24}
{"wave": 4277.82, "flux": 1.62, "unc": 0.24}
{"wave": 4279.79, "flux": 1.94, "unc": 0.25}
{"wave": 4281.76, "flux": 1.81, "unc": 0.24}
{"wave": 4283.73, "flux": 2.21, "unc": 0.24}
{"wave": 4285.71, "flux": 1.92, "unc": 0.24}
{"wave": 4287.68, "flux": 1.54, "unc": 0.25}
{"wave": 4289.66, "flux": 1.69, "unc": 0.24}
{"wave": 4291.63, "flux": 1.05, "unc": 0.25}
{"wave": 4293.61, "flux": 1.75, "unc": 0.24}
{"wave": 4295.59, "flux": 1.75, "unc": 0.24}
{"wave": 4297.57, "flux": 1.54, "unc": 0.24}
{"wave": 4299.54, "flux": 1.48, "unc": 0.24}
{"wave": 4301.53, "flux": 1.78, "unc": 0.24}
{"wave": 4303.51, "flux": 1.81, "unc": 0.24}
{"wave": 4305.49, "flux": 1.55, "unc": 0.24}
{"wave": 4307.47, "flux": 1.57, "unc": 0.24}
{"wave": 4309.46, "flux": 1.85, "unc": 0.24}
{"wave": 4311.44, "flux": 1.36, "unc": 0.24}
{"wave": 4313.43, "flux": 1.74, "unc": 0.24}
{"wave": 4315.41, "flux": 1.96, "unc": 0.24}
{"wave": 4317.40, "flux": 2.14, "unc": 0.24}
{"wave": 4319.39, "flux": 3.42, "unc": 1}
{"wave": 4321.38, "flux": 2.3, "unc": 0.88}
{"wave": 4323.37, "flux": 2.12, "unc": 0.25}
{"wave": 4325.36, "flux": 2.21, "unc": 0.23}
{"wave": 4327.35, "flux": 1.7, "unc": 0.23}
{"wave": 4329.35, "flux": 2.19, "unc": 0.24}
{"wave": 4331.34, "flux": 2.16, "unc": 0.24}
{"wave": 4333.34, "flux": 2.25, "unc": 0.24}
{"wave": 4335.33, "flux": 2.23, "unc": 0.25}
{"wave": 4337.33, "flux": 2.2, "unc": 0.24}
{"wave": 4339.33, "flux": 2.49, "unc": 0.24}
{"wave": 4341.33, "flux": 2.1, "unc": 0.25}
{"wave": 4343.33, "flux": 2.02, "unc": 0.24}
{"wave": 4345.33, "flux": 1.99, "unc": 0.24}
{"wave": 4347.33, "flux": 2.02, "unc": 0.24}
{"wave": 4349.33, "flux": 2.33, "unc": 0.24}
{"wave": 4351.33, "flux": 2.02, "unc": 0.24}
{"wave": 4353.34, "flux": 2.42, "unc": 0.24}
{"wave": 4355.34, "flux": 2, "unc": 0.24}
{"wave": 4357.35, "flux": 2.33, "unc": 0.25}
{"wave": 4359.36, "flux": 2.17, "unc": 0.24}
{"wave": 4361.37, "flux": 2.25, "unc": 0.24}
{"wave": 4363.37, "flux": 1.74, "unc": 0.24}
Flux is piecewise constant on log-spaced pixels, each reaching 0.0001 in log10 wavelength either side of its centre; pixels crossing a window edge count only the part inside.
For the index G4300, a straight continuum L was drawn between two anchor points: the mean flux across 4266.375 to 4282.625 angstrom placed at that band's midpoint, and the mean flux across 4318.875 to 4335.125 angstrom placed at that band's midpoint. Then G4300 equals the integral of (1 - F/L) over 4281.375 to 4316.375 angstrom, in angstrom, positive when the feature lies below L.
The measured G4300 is 5.3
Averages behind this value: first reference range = 1.76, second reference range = 2.26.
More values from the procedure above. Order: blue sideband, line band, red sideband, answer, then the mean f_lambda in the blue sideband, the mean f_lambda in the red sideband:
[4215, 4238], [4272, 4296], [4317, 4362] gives 3.1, 1.75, 2.22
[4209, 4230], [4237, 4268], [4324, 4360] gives -1.1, 1.73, 2.16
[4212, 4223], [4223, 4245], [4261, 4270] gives 0.0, 1.72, 1.92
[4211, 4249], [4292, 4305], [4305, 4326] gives 2.2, 1.82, 2.03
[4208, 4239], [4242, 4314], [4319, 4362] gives 6.8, 1.77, 2.21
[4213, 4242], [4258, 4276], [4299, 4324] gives -0.3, 1.74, 1.93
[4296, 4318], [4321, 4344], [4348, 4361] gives -2.2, 1.7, 2.21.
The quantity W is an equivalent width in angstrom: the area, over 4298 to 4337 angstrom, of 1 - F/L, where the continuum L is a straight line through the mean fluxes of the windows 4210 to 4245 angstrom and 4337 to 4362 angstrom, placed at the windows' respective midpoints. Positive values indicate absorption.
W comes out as 1.72 angstrom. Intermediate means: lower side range 1.79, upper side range 2.18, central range 1.99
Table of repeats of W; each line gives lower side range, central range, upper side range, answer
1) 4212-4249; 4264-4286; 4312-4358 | 1.37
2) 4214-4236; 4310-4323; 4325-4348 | -0.50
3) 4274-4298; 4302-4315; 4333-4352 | 1.59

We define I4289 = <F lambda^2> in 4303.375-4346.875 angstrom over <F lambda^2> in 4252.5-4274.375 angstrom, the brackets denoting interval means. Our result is 1.2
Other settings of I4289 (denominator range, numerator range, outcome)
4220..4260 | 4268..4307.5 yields 0.95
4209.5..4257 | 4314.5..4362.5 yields 1.28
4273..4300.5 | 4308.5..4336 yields 1.27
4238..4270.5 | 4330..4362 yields 1.20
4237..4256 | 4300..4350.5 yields 1.13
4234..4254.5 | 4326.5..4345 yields 1.17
